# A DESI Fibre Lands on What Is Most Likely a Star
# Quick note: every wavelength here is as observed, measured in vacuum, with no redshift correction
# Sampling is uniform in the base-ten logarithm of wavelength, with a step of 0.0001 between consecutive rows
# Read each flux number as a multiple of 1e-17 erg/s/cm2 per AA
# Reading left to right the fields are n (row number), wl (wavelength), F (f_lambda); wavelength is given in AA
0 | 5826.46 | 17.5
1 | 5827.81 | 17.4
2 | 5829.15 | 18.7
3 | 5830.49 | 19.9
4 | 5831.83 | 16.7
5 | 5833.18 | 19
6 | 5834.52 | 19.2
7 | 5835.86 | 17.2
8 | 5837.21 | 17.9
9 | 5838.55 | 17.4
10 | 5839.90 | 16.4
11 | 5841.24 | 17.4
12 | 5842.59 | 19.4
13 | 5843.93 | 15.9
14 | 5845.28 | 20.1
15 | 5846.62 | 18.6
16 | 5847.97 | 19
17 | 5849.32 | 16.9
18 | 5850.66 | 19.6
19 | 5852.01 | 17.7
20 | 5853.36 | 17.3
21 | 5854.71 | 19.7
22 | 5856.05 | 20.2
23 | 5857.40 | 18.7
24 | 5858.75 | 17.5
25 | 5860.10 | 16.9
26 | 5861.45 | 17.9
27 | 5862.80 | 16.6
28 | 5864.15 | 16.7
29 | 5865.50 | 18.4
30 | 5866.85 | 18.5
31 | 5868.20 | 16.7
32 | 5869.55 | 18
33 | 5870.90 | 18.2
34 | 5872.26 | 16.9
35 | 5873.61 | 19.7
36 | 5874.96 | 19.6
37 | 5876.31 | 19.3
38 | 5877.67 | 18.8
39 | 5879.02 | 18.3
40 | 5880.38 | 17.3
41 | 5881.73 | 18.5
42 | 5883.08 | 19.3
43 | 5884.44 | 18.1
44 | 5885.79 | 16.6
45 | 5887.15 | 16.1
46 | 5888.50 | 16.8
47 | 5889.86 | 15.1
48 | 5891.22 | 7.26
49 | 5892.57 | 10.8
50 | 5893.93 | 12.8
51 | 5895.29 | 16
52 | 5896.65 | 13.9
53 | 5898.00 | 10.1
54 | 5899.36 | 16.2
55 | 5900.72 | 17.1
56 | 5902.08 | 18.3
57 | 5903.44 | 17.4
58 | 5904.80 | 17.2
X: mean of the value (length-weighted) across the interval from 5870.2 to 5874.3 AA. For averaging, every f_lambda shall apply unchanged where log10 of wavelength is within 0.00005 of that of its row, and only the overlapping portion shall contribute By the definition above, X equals 18.3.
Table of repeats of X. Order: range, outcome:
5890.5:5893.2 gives 9.09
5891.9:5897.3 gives 13.4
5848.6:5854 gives 17.9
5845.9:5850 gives 18.2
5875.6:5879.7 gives 18.8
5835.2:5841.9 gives 17.3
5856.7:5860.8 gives 17.7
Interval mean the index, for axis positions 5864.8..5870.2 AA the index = 17.9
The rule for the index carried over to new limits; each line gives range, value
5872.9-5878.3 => 19.3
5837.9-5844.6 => 17.3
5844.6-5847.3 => 19.3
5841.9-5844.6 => 17.7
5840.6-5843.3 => 18.4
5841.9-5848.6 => 18.6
